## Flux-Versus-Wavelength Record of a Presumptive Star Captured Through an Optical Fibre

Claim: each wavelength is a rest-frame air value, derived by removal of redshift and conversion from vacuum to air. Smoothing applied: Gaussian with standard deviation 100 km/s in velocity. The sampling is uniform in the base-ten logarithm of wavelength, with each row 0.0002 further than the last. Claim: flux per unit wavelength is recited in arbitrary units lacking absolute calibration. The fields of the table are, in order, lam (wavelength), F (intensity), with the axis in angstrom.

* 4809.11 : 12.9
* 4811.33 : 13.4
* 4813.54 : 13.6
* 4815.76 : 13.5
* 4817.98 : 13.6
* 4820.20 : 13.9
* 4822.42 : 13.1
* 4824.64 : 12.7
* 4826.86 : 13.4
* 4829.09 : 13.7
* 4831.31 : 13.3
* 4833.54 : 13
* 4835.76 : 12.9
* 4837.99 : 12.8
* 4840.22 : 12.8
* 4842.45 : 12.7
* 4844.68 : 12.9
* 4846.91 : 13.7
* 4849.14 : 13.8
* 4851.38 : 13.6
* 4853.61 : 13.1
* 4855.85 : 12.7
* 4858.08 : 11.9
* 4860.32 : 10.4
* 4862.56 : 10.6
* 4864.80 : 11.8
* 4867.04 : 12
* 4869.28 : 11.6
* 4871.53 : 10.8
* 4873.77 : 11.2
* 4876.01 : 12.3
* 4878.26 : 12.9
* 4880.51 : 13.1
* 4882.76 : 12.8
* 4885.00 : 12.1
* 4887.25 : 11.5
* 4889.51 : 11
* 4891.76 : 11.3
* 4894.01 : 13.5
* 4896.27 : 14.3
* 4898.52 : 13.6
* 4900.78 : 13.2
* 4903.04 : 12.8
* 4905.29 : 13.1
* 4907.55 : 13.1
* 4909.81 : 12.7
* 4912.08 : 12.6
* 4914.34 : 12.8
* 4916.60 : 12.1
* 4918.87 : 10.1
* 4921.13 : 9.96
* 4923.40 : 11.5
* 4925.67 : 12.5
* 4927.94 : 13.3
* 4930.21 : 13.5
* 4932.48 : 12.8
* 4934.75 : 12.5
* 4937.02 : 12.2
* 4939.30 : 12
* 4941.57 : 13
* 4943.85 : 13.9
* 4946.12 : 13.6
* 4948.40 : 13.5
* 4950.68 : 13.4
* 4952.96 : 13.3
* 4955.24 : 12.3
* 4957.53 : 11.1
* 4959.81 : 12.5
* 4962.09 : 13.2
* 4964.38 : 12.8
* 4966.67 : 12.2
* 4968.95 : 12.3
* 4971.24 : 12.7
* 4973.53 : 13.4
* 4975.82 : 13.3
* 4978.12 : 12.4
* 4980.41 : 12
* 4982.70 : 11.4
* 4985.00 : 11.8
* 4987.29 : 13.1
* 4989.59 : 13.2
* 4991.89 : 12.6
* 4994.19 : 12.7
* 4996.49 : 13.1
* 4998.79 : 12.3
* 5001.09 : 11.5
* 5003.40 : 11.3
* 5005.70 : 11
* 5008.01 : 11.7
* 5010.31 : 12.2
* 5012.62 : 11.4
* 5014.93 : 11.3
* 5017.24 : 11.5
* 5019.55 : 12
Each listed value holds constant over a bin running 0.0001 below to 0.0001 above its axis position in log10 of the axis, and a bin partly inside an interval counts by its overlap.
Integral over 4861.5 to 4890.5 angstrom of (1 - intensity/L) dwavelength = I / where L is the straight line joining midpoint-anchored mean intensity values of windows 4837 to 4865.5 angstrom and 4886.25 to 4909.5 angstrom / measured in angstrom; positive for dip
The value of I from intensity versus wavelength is 1.9 angstrom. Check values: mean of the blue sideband 12.5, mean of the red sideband 12.7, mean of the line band 11.8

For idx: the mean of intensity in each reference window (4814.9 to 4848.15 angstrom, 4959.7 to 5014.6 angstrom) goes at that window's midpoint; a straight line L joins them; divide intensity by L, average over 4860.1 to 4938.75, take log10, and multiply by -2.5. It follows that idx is 0.05 mag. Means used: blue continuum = 13.2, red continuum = 12.3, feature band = 12.2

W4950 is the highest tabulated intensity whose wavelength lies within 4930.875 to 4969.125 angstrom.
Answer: 13.9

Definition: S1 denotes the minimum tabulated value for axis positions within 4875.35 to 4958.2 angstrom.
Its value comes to 9.96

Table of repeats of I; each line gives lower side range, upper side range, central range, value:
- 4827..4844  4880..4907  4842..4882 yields 1.9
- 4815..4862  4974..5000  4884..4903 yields 0.4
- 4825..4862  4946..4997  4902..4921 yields 0.7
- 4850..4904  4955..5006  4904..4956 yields -1.2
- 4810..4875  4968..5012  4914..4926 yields 1.1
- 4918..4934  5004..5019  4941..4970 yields -2.5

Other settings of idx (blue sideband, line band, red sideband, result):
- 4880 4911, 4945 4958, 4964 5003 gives -0.03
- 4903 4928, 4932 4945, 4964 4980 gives -0.03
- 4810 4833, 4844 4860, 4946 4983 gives 0.02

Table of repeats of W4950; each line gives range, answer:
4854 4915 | 14.3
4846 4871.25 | 13.8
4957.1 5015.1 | 13.4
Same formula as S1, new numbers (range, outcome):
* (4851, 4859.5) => 11.9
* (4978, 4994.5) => 11.4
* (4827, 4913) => 10.4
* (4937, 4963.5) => 11.1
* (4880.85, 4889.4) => 11.5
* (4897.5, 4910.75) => 12.7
